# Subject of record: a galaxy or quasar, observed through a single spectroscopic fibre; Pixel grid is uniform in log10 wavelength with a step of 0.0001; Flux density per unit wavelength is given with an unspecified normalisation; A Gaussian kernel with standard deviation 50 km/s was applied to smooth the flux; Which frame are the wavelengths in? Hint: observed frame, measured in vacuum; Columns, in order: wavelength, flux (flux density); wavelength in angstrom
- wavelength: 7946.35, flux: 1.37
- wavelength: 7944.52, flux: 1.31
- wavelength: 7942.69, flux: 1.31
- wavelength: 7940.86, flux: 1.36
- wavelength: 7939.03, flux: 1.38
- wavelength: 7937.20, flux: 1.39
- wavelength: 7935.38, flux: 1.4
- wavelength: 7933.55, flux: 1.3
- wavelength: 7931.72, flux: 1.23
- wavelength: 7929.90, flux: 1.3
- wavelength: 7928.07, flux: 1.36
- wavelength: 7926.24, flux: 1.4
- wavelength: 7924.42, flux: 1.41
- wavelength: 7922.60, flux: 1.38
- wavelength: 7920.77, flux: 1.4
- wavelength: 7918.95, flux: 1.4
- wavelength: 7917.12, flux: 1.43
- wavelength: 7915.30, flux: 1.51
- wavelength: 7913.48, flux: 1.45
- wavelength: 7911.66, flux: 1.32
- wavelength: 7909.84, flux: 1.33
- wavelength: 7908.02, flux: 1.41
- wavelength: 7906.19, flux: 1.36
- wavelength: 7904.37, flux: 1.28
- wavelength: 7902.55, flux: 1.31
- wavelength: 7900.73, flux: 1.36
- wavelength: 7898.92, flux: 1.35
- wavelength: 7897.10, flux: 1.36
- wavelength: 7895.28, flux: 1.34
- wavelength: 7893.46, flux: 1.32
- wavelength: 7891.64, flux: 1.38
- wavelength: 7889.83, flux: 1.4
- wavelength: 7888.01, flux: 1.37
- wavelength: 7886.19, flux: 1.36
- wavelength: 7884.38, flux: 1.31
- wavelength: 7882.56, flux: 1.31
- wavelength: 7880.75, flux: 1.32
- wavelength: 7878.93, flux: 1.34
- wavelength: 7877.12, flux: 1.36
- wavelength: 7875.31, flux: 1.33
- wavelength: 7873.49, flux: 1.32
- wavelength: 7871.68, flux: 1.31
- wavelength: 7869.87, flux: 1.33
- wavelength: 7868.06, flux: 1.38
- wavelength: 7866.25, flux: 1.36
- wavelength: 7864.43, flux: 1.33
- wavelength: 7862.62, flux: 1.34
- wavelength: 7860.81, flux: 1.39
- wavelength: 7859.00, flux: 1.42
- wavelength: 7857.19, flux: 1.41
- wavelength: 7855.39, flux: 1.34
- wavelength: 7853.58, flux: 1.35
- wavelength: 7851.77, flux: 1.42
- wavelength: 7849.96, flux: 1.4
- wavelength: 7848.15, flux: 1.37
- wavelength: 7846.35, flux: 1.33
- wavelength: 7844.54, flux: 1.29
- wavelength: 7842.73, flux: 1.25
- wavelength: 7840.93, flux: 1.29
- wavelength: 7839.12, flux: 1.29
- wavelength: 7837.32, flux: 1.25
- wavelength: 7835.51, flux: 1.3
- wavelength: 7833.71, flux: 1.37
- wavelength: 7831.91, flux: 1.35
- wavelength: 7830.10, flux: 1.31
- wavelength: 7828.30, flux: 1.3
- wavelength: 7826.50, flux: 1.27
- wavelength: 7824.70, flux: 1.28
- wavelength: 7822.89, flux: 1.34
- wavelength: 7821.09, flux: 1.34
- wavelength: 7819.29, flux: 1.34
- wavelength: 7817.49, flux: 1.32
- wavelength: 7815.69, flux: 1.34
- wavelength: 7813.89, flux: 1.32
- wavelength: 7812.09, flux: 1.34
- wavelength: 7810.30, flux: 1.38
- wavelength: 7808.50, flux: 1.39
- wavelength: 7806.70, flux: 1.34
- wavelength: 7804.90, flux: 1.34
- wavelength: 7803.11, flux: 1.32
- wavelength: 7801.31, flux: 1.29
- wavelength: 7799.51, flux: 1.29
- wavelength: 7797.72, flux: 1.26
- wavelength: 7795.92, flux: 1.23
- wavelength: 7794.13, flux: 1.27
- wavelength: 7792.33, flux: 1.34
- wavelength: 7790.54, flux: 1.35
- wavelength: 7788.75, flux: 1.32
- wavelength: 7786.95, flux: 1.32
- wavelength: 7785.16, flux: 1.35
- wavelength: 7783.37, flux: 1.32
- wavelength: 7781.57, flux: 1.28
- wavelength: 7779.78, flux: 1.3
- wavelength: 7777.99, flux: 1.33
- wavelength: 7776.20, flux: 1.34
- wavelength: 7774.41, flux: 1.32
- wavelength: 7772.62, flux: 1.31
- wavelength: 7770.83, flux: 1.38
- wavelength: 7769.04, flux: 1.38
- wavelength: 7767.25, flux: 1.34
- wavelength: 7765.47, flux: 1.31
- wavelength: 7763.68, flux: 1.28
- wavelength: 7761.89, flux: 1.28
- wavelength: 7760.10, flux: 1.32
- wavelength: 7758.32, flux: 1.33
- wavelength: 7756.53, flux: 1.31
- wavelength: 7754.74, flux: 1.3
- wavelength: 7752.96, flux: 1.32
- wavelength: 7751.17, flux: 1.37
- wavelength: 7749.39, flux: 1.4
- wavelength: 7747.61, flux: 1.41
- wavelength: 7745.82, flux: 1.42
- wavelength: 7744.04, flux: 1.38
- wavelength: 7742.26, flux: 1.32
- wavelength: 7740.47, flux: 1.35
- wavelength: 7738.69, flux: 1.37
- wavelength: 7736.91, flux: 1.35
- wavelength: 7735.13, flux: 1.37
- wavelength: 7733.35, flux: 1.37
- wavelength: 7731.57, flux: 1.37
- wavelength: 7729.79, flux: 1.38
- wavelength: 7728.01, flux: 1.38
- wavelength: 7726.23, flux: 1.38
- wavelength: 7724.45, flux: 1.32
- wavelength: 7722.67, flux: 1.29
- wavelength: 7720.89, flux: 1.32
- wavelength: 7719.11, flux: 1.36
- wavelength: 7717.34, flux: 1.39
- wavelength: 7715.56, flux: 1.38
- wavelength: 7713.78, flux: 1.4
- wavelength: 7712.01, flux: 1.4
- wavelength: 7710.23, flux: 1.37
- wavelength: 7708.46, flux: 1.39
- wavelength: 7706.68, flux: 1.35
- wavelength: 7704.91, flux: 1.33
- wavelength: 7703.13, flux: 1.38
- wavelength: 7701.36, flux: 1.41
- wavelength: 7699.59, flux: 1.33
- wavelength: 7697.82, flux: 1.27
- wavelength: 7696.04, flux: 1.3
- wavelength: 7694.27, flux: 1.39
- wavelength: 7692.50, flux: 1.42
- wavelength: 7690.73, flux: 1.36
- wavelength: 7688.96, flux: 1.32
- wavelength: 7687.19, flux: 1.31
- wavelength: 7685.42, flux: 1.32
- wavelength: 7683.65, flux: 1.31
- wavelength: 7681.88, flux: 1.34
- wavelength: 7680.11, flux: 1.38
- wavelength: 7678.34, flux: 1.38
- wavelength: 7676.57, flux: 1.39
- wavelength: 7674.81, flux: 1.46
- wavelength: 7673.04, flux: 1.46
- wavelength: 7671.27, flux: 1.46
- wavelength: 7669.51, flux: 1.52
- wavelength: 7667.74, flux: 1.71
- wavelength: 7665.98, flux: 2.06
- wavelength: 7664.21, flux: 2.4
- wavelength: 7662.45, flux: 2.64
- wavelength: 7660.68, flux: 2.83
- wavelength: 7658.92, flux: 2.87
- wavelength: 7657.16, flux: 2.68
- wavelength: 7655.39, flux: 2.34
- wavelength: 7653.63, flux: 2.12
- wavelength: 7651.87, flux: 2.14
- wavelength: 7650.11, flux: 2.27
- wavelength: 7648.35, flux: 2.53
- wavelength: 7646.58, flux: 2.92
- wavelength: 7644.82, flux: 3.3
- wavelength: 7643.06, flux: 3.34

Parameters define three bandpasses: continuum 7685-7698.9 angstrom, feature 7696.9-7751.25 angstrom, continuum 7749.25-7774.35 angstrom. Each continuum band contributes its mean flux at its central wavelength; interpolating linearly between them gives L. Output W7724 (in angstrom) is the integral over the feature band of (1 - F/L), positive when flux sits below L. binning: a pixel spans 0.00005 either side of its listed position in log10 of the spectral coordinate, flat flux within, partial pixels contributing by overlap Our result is -1.3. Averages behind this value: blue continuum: 1.34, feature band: 1.36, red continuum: 1.33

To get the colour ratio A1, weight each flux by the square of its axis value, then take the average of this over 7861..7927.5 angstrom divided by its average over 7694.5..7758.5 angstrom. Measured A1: 1.05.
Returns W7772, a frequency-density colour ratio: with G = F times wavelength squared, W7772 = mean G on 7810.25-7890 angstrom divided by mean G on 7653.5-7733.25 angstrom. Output 0.89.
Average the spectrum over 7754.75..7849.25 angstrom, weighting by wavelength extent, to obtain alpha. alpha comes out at 1.32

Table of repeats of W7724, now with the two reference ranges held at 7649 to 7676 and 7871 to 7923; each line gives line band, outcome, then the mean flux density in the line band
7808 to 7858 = 7.5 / 1.33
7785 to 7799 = 3.3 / 1.3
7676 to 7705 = 9.8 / 1.35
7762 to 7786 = 5.9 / 1.32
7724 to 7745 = 5.9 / 1.36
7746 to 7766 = 5.3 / 1.33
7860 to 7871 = 0.8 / 1.35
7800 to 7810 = 1.9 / 1.34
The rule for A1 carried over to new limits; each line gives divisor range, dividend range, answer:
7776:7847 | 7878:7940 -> 1.06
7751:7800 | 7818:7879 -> 1.03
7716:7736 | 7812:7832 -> 1.00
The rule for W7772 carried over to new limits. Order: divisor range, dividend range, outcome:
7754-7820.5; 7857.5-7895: 1.04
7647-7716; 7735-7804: 0.80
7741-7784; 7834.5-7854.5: 1.01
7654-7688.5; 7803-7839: 0.75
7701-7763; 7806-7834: 1.00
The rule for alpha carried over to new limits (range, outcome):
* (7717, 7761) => 1.35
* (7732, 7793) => 1.34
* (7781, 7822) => 1.32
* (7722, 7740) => 1.36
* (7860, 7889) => 1.34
